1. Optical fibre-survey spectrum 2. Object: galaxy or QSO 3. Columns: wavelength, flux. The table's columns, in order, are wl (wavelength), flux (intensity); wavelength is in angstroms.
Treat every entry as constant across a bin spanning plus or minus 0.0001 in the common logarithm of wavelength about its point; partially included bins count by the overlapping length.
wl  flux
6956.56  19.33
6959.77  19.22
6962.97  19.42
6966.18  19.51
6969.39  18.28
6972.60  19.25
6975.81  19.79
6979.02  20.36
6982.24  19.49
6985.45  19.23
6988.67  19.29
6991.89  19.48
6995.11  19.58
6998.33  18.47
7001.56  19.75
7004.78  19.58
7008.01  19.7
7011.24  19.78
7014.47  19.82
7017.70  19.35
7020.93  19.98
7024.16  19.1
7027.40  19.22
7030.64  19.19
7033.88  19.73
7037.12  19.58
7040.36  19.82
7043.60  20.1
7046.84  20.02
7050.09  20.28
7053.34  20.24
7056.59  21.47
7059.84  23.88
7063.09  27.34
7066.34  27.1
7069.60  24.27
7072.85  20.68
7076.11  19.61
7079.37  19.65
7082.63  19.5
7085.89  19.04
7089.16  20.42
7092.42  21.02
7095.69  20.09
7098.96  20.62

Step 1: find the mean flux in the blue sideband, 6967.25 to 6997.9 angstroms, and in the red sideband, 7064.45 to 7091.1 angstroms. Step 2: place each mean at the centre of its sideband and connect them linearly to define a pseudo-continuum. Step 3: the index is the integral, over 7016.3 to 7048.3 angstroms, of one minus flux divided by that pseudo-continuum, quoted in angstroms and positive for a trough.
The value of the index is 1.25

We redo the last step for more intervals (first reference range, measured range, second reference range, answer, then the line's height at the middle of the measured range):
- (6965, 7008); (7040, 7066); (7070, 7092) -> -2.7 angstroms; 19.9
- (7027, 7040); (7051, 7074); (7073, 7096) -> -4.4 angstroms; 19.7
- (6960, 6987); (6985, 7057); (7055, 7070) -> 8.4 angstroms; 22.3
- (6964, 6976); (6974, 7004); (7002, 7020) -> -0.2 angstroms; 19.4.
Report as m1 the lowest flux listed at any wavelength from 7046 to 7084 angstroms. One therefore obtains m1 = 19.5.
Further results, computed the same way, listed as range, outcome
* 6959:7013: 18.28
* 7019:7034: 19.1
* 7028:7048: 19.19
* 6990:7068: 18.47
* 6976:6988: 19.23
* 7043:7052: 20.02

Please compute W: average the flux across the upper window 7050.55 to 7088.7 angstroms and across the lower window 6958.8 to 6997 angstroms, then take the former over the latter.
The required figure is 1.13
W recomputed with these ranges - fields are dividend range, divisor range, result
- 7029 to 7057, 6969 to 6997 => 1.03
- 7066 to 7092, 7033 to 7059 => 1.03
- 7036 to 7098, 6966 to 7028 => 1.09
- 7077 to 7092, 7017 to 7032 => 1.02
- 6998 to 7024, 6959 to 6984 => 1.01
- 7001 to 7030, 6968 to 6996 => 1.01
